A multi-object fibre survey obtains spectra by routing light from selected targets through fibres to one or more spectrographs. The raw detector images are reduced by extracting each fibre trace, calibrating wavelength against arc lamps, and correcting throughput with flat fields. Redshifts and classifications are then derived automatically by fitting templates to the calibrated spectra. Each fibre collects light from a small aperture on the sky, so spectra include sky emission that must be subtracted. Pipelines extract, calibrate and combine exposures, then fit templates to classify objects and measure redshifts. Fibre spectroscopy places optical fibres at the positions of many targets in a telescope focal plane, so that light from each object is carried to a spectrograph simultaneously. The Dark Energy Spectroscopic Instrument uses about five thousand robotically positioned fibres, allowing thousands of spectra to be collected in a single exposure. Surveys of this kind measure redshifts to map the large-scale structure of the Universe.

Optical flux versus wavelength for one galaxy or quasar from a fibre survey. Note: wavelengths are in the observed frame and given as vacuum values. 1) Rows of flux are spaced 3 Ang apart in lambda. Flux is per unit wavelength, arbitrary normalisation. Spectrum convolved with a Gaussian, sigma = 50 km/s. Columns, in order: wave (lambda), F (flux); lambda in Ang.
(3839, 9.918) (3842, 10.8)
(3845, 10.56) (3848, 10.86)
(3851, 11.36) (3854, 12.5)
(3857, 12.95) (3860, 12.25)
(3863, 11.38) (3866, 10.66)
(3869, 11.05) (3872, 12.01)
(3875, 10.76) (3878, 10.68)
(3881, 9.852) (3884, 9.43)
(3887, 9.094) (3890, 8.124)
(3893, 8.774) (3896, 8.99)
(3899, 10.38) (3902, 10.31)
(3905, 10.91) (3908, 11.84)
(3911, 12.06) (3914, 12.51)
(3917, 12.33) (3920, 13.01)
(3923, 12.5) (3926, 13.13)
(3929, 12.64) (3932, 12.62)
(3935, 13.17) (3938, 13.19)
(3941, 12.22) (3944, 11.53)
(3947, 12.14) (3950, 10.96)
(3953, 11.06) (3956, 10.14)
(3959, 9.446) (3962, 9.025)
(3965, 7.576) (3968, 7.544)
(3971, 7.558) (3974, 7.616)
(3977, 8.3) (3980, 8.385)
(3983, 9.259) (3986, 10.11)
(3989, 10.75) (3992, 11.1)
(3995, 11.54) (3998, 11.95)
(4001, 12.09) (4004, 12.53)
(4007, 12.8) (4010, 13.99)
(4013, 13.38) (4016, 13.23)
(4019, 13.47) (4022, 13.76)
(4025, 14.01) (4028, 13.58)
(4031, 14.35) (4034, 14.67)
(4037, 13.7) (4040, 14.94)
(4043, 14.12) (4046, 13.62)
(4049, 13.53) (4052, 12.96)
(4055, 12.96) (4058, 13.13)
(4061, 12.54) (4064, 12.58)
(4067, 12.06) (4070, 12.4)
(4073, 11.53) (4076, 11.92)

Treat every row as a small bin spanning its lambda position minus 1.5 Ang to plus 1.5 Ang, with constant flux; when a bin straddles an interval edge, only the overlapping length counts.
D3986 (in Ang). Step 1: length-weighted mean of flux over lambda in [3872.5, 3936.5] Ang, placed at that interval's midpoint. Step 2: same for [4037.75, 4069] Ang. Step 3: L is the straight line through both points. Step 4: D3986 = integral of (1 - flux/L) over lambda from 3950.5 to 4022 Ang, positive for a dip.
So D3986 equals 9.8 Ang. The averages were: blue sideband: 11.1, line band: 10.6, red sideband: 13.2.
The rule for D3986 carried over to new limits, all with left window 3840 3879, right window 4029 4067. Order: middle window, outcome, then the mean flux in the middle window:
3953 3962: 1.88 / 9.88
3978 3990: 3.07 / 9.52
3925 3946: -0.66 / 12.6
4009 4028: -0.63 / 13.6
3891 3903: 2.31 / 9.52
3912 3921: -0.41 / 12.6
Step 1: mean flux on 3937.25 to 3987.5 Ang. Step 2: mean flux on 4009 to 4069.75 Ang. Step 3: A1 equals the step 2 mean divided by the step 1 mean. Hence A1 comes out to 1.4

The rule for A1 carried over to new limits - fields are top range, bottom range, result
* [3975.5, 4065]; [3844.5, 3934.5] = 1.12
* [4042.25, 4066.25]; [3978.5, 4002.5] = 1.23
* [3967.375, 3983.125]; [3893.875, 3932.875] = 0.69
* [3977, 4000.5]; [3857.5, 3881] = 0.92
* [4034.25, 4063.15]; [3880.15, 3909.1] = 1.39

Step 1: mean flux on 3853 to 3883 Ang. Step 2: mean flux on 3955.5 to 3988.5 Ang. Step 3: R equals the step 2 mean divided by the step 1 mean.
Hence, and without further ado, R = 0.8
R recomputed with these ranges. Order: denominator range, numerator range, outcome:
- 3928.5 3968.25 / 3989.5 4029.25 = 1.16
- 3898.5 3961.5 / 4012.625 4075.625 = 1.13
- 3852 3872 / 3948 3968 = 0.81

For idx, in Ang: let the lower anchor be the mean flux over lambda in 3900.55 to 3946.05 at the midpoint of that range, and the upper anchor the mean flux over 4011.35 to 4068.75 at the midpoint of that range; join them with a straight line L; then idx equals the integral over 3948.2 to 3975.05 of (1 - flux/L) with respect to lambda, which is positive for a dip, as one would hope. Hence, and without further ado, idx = 7.65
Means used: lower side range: 12.3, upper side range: 13.5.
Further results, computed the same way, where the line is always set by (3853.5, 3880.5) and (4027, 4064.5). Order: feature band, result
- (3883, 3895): 3.0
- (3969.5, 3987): 5.9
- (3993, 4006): 1.0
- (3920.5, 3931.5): -0.5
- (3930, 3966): 3.7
